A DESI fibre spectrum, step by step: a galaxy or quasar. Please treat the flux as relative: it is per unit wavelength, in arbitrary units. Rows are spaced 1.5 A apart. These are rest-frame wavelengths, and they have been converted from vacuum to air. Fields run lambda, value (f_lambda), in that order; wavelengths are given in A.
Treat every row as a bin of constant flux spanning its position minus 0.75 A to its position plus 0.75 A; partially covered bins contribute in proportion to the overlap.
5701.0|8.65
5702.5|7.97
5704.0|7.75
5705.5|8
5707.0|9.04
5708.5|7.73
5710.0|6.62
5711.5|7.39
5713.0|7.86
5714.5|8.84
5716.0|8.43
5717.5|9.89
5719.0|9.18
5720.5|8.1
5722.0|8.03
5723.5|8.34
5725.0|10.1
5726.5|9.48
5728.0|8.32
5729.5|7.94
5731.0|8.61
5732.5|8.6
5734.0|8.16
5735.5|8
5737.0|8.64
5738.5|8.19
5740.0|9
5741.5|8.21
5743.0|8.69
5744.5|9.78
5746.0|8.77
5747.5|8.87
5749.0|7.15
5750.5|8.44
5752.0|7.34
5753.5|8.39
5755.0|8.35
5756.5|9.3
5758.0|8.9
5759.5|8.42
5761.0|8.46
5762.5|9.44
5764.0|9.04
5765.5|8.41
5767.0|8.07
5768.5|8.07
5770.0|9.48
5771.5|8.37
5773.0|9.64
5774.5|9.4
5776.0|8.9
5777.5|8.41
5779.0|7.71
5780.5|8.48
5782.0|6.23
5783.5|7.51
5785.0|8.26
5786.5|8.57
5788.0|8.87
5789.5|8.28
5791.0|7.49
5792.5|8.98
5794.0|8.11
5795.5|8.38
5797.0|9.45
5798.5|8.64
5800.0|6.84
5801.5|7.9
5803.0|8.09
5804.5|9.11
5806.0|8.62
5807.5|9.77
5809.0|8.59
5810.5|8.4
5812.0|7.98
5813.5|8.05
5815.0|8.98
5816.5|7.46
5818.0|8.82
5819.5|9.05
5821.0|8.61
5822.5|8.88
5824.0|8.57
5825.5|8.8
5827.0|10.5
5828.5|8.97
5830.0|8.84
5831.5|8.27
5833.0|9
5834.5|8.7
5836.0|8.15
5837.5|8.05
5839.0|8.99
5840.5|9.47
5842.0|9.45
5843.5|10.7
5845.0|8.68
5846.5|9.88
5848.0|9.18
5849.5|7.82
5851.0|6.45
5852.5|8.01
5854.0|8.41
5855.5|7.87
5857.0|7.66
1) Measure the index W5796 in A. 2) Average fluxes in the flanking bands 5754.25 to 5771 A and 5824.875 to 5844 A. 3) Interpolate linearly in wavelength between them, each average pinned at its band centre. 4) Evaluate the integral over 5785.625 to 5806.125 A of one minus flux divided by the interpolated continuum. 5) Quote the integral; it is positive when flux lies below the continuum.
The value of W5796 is 1.1 A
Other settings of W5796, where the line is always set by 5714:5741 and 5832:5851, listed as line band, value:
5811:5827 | 0.4 A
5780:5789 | 0.8 A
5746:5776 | 0.4 A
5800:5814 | 0.6 A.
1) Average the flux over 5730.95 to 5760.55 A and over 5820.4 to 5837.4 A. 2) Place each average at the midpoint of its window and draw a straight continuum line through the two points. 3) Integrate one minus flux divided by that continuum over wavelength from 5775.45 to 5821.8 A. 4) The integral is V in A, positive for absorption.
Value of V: 1.9 A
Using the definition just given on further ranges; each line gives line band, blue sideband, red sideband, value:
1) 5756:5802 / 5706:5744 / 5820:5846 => 1.43 A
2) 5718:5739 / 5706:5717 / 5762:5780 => -0.87 A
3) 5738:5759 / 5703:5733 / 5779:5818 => -0.43 A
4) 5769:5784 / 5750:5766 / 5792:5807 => 0.17 A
